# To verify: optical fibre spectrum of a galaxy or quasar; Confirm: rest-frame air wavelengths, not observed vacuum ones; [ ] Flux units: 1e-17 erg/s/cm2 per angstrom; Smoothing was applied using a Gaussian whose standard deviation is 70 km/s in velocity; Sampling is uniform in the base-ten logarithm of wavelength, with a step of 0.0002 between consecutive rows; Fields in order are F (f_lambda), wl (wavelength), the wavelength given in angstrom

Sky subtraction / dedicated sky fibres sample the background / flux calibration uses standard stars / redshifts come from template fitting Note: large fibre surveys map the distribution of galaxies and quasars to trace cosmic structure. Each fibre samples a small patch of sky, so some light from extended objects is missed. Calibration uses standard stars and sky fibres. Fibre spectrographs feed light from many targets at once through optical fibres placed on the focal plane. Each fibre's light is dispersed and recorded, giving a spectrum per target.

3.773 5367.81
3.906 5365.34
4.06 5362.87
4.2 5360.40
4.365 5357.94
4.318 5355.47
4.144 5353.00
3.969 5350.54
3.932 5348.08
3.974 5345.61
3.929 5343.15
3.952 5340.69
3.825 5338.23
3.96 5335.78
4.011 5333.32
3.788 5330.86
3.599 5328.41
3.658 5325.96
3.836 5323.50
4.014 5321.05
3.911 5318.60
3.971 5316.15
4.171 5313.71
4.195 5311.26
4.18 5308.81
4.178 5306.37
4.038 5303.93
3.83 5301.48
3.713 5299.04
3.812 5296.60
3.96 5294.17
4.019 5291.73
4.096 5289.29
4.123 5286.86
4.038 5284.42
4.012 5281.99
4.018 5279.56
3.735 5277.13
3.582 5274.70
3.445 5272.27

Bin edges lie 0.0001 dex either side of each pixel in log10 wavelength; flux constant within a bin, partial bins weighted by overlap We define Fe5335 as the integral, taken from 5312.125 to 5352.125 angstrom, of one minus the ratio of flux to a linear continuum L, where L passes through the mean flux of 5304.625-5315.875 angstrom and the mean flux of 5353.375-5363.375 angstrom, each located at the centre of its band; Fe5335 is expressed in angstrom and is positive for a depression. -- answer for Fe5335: 2.7 angstrom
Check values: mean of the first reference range 4.16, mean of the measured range 3.91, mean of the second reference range 4.24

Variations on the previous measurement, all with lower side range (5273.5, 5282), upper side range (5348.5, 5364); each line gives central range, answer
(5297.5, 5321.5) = -0.37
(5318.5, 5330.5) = 0.69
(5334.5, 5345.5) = 0.46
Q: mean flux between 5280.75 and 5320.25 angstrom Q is 4.02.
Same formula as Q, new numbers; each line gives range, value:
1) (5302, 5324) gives 4.05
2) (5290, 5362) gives 3.98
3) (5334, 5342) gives 3.92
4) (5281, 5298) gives 4.01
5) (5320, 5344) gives 3.85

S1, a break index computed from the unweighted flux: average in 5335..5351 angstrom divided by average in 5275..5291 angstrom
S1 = 0.99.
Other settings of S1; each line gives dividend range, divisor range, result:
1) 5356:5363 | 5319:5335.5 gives 1.11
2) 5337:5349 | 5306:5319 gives 0.95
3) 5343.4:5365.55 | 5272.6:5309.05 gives 1.04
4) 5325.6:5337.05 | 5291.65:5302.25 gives 0.99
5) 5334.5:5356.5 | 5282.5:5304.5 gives 1.01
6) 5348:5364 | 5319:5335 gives 1.09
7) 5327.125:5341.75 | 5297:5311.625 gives 0.96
